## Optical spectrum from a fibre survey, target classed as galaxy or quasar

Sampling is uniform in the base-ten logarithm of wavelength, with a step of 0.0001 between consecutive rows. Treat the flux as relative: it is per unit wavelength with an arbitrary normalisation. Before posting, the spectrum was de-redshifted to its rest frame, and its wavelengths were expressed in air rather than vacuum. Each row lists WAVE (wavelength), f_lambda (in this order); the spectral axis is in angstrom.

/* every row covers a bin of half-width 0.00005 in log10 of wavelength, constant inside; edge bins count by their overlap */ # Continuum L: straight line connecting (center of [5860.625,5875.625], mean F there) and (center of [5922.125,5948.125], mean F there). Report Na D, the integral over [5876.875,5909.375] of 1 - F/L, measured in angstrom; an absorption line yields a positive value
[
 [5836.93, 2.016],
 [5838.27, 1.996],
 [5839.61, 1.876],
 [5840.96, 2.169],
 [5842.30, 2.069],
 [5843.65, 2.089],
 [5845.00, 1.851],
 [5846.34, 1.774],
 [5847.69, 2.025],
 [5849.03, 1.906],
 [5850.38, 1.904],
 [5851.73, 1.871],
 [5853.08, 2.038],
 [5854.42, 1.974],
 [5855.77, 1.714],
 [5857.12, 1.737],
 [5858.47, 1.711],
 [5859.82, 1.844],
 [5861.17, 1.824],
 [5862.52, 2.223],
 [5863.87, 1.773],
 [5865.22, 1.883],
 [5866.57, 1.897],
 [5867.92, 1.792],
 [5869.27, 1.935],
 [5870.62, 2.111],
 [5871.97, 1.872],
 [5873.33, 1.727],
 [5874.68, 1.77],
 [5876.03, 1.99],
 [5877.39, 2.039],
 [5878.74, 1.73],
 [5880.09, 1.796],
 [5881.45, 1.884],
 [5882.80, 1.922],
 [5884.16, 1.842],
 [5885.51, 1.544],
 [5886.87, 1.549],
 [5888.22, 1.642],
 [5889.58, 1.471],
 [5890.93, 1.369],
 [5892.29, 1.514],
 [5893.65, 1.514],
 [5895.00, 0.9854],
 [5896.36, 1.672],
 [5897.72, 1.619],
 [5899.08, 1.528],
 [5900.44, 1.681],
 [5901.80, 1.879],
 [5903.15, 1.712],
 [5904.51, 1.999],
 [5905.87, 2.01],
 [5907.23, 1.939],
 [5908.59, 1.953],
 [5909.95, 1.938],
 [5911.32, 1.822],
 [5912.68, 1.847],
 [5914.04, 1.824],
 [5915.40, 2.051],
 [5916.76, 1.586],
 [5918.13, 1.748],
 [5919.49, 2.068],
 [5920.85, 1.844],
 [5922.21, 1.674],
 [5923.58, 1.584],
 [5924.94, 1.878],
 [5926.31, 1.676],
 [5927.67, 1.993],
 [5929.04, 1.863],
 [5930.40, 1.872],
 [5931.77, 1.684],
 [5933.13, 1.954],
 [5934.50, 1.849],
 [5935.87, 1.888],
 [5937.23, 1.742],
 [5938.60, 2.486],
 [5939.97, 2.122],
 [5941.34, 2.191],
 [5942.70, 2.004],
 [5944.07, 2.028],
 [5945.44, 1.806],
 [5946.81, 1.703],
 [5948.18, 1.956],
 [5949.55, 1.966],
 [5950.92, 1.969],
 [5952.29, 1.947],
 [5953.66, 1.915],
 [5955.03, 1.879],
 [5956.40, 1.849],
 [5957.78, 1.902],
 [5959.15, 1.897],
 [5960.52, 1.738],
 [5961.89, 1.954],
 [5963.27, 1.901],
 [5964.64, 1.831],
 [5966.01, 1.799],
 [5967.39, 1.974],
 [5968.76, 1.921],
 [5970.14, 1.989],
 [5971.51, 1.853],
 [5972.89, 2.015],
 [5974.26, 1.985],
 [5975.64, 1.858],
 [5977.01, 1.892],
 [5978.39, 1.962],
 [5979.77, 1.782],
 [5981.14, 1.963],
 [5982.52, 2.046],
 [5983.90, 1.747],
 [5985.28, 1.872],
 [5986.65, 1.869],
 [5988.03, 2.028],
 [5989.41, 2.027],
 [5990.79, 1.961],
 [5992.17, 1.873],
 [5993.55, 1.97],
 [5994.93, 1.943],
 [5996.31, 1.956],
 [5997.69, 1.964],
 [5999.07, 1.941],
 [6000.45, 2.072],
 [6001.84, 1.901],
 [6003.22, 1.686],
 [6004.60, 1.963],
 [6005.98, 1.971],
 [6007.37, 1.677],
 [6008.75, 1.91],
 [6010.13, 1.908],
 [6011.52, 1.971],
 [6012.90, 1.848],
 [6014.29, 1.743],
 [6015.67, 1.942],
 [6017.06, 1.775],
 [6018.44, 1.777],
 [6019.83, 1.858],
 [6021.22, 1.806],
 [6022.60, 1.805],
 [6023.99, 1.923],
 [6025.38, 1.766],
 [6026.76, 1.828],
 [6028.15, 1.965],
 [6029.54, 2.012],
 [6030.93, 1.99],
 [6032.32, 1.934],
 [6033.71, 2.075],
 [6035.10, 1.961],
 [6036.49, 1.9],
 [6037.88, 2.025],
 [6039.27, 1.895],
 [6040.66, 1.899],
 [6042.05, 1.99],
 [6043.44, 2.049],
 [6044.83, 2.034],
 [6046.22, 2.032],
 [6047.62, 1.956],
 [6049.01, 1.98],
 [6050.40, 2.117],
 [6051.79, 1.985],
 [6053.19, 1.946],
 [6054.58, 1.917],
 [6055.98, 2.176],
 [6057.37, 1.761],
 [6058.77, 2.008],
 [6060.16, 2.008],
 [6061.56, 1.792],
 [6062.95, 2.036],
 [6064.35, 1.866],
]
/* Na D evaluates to 3.4 angstrom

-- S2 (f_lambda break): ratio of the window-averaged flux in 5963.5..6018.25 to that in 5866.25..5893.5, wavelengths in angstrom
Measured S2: 1.08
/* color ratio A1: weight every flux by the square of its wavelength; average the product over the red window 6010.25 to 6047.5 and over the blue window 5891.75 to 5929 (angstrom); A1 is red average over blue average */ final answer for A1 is 1.1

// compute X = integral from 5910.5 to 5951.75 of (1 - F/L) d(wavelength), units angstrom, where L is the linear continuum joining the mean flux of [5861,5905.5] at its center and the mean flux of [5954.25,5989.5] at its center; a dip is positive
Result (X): -1.28 angstrom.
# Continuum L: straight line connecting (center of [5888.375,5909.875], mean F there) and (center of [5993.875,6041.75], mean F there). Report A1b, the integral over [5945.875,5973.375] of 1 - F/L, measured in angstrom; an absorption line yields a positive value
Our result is -1.71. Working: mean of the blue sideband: 1.66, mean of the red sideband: 1.9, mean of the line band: 1.9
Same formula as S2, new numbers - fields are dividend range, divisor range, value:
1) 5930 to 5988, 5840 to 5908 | 1.06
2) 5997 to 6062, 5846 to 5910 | 1.07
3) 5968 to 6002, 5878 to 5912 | 1.14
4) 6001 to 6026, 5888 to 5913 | 1.09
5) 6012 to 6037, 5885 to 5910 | 1.14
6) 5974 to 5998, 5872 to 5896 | 1.15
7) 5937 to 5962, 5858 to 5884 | 1.04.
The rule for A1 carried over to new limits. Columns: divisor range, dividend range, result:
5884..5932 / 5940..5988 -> 1.13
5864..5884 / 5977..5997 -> 1.07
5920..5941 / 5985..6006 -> 1.05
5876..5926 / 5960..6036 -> 1.13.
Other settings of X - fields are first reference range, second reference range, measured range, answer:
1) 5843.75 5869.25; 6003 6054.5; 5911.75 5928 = 0.7 angstrom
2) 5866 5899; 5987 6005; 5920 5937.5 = -0.1 angstrom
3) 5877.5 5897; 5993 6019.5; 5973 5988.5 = -0.7 angstrom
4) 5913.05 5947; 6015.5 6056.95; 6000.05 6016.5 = 0.4 angstrom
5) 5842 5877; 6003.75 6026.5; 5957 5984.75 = -0.5 angstrom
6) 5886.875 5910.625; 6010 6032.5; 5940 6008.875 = -4.8 angstrom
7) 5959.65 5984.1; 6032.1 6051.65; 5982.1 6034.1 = 1.3 angstrom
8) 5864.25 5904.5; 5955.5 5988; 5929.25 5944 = -1.2 angstrom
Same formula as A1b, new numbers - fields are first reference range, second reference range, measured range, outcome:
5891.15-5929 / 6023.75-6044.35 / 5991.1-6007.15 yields -0.2 angstrom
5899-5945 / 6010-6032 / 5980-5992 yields -0.4 angstrom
